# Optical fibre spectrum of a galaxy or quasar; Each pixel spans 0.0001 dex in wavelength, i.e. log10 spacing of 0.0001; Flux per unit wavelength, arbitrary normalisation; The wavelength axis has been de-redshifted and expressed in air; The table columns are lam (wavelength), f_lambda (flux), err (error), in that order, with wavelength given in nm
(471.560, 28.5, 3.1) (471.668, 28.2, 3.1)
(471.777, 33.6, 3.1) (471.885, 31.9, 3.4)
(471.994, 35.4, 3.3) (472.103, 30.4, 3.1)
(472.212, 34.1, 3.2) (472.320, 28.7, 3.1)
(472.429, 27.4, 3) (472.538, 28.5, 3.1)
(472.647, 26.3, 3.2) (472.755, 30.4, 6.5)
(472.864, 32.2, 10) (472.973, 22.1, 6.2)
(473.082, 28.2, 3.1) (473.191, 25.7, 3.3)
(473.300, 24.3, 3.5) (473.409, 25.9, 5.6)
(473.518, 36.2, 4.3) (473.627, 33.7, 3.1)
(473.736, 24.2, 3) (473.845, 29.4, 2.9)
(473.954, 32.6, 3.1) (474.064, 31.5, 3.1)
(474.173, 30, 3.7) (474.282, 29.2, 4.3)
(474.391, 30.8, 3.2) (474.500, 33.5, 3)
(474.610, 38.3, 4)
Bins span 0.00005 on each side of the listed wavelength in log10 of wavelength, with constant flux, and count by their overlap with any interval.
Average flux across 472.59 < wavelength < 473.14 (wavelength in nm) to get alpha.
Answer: 27.8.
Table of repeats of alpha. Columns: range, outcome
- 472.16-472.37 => 31.5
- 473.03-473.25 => 26.9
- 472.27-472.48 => 28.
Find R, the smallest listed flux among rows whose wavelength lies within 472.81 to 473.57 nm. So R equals 22.1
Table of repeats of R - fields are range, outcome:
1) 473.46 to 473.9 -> 24.2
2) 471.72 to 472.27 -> 30.4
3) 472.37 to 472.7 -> 26.3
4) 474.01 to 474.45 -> 29.2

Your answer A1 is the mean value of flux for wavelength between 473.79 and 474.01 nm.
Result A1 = 30.9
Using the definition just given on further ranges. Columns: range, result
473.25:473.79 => 28.9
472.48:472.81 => 28.4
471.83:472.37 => 32.2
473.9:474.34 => 30.8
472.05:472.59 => 29.8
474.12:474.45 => 30.1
